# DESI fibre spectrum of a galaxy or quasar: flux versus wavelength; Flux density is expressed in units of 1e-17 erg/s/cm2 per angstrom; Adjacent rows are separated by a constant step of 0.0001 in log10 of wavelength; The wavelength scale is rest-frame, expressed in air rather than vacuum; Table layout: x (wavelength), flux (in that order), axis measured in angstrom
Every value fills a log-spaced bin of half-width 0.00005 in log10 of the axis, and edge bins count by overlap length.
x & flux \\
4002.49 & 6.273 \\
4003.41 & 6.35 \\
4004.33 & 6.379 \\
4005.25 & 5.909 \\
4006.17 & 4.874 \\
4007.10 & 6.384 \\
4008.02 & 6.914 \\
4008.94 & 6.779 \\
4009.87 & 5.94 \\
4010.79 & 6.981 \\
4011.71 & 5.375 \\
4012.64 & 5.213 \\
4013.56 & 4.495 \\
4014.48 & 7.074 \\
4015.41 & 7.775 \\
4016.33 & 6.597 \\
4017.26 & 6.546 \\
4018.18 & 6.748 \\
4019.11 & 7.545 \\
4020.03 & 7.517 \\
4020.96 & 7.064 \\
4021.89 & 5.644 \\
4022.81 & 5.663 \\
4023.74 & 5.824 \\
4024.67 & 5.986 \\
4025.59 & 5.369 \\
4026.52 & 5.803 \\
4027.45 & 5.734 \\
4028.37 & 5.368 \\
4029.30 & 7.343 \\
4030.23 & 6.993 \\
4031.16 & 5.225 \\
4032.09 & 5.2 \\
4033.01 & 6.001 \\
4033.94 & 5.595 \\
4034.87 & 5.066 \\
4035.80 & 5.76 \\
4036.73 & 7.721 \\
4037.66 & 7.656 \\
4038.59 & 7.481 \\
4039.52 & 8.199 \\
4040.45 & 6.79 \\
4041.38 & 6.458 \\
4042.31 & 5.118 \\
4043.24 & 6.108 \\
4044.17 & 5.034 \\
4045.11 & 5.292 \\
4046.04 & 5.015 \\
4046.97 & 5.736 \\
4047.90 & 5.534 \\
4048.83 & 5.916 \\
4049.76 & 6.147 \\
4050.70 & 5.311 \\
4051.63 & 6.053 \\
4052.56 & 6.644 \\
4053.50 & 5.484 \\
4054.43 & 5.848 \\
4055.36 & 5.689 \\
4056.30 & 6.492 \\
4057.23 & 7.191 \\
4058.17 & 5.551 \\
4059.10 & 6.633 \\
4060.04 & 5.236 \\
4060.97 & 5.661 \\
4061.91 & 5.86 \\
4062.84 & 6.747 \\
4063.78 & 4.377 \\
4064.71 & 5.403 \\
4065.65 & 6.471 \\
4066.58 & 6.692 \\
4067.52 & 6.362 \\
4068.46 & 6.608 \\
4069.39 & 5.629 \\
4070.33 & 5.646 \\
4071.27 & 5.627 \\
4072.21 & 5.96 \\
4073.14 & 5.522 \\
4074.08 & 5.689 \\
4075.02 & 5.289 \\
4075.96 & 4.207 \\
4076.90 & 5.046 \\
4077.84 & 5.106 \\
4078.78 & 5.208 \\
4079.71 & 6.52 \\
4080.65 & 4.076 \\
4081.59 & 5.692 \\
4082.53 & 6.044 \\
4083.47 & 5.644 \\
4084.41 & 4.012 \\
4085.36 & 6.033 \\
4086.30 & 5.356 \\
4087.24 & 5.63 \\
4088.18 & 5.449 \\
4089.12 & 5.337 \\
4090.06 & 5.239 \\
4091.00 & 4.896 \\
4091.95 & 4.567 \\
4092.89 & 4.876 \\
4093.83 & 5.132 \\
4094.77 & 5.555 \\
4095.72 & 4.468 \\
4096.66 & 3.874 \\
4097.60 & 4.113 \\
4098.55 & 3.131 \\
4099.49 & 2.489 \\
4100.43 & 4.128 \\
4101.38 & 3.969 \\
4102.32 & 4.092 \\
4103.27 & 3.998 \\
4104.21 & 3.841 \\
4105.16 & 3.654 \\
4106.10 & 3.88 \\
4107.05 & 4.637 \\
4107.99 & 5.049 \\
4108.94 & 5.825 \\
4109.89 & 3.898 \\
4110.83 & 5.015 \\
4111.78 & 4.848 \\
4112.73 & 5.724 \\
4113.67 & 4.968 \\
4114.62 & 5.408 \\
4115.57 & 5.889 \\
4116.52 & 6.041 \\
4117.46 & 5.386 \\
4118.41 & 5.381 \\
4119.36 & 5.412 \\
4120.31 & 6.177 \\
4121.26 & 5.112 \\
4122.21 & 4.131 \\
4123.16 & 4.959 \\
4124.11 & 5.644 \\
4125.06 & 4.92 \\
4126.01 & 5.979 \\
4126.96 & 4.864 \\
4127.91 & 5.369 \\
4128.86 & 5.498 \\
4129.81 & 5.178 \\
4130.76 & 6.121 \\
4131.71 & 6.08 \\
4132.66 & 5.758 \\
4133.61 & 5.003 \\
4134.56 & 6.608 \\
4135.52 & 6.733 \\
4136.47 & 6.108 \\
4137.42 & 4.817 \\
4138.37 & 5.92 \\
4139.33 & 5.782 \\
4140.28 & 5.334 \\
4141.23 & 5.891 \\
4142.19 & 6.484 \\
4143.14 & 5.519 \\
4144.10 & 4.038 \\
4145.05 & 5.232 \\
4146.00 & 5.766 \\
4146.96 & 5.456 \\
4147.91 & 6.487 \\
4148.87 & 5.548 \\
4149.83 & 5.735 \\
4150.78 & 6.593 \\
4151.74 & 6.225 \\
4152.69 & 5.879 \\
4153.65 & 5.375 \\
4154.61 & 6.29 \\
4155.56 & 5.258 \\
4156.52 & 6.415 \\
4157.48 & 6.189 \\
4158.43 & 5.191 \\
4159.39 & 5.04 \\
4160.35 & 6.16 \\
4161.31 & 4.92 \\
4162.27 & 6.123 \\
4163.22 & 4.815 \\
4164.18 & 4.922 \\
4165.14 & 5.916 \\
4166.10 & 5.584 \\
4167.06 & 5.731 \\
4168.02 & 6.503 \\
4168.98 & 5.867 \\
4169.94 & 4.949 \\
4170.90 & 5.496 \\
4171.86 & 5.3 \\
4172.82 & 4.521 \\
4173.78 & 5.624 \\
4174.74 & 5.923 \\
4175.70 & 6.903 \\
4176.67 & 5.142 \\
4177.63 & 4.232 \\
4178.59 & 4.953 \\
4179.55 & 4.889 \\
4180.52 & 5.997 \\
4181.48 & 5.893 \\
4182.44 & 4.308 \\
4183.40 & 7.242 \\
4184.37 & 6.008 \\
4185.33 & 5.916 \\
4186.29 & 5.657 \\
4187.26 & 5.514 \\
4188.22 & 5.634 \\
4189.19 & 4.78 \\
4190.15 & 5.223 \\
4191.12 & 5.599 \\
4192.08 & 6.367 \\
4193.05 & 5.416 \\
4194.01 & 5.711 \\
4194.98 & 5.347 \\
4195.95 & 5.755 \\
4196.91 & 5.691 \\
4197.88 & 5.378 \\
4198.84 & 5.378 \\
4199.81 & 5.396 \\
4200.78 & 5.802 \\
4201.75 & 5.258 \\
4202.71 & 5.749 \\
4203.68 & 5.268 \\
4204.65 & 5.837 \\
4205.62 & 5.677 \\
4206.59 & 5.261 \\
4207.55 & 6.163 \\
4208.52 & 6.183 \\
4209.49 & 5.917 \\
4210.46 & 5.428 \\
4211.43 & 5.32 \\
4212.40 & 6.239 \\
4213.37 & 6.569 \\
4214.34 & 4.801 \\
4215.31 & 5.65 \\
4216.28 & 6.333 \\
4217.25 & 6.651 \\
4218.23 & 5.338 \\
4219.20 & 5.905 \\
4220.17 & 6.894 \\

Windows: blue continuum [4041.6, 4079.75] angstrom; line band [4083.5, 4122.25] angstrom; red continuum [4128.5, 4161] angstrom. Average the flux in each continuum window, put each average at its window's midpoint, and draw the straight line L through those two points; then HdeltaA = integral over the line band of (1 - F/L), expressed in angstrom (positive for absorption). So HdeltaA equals 6.31 angstrom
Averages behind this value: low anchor 5.74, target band 4.81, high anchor 5.75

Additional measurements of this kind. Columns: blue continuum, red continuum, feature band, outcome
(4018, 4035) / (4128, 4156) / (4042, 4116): 8.4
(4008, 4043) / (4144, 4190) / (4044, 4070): 1.1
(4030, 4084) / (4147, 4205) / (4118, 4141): 0.7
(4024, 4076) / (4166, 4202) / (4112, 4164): 0.8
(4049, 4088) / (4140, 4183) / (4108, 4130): 1.4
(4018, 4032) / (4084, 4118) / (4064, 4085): -1.2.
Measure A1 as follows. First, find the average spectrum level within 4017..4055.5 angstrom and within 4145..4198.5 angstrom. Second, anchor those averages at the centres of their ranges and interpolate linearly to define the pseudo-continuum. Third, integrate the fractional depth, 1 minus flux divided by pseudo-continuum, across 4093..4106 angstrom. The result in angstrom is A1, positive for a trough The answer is 4.1 angstrom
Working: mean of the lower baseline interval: 6.13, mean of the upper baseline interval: 5.62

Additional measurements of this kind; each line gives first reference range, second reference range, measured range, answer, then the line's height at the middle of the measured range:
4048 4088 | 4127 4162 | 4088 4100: 2.5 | 5.72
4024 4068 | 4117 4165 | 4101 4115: 2.8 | 5.75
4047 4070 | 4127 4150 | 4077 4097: 2.3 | 5.87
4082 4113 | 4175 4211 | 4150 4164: -1.3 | 5.25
